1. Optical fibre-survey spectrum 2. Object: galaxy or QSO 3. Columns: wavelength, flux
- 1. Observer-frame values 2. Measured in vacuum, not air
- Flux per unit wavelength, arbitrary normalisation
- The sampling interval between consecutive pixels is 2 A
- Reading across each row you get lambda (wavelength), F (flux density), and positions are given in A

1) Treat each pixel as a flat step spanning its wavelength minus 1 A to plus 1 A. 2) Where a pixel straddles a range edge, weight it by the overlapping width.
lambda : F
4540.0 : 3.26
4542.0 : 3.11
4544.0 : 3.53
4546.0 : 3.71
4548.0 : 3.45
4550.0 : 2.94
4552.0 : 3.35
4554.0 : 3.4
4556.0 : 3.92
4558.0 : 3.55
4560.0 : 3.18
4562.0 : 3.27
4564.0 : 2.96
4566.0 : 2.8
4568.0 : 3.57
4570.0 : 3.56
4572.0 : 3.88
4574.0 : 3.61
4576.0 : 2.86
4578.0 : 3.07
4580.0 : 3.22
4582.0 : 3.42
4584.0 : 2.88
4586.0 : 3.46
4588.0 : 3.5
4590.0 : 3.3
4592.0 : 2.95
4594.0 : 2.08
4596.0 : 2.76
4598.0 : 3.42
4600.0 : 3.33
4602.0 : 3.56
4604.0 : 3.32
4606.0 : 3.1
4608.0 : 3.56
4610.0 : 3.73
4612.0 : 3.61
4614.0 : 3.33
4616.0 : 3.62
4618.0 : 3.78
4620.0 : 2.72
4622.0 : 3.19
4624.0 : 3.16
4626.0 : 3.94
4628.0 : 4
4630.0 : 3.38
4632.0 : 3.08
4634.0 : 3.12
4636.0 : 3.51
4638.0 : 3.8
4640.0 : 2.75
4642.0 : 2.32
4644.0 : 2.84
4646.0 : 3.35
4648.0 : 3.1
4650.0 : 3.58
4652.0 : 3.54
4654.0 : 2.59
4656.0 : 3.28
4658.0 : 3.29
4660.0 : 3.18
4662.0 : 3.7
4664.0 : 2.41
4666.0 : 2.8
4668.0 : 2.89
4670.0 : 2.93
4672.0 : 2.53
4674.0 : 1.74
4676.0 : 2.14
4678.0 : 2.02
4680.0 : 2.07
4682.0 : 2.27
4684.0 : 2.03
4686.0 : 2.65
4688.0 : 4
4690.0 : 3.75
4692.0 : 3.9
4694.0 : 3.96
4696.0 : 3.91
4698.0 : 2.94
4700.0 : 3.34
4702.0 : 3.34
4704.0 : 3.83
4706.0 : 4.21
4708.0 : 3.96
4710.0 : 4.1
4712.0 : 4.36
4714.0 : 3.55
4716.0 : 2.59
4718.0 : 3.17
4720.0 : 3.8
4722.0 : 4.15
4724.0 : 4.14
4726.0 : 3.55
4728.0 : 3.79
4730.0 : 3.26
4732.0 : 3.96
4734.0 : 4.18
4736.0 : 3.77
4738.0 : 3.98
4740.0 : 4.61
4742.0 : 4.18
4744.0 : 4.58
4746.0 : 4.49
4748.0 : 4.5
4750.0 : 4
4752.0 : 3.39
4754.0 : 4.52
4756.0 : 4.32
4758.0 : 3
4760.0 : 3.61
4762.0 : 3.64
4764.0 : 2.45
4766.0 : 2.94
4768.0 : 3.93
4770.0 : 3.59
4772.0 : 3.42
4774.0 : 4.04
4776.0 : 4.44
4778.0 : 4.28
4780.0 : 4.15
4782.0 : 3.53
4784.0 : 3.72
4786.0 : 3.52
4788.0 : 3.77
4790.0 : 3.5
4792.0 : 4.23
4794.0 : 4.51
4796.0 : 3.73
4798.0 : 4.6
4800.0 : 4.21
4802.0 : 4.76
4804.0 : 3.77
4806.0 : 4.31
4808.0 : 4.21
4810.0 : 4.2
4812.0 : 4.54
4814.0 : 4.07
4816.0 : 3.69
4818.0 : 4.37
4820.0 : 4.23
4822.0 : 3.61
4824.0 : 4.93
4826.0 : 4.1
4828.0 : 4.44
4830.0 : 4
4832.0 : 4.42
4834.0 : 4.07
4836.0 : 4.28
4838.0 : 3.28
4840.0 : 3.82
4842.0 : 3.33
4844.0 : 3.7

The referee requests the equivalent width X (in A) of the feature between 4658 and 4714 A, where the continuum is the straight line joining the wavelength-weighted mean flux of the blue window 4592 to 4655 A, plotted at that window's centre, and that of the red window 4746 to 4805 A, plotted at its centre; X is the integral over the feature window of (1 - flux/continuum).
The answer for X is 5.8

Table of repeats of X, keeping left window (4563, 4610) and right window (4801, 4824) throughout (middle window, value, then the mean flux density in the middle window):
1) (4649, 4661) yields 1.0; 3.24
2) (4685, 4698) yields 0.2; 3.64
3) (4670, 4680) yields 3.9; 2.19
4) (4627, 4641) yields 0.2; 3.38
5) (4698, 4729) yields 0.6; 3.7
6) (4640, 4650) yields 1.5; 2.96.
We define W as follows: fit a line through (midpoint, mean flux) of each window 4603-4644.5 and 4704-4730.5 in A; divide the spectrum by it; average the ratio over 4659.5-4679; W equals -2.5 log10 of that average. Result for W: 0.32 mag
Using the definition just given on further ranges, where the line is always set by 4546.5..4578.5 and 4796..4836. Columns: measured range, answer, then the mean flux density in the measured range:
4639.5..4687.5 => 0.31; 2.76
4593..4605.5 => 0.13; 3.08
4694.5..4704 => 0.11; 3.46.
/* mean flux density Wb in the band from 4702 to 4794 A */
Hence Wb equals 3.84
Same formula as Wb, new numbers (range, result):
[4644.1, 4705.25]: 3.04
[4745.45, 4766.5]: 3.72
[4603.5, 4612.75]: 3.47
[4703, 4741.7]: 3.85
